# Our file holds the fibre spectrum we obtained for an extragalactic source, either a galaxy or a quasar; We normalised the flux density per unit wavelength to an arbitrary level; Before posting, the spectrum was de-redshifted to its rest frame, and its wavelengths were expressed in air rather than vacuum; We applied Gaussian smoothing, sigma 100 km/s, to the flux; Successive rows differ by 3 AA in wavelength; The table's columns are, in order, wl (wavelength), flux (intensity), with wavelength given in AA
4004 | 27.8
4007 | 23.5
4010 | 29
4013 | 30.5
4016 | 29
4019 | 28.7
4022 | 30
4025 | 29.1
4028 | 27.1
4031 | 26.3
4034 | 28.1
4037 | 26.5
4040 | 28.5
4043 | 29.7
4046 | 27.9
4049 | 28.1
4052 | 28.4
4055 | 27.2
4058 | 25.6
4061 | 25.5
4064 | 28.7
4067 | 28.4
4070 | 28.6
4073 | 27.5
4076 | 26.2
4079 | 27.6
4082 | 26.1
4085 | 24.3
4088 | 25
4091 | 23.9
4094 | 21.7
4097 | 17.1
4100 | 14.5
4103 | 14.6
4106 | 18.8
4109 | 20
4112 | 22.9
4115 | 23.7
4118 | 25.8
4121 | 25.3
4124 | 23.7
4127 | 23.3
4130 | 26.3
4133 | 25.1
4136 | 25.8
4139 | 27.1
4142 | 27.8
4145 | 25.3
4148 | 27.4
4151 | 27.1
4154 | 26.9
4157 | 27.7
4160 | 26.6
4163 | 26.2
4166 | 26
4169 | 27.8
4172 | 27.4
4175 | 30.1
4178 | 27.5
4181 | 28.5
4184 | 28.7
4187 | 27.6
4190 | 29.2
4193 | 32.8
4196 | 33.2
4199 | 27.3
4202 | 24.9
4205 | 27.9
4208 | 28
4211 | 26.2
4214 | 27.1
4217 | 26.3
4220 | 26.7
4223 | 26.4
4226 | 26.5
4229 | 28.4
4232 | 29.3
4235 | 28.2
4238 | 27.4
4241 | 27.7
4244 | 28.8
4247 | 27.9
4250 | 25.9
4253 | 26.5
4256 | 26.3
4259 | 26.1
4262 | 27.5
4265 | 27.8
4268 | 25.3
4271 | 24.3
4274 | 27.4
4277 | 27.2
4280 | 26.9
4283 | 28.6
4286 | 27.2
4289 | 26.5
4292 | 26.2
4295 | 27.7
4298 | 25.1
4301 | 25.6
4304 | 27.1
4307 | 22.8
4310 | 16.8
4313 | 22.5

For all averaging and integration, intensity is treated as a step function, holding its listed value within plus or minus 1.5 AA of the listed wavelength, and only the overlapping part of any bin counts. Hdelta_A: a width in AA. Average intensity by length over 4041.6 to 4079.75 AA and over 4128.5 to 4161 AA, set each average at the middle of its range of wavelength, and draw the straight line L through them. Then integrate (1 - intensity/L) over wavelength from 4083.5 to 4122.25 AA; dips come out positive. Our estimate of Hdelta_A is 8.30 AA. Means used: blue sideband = 27.6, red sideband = 26.6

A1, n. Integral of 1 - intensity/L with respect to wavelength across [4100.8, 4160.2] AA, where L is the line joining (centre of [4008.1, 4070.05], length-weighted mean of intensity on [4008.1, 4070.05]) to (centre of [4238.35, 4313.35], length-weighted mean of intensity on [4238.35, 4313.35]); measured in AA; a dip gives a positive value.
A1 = 6.4 AA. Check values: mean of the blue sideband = 28.1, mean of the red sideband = 26.1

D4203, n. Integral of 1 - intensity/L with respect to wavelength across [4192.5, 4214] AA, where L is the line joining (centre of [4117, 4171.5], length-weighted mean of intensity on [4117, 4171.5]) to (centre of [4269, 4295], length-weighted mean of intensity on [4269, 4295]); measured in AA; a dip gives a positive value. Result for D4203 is -1.5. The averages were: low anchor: 26.2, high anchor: 26.8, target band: 28.3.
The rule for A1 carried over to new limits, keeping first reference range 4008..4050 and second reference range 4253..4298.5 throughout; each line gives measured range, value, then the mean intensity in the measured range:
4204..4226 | 0.19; 26.9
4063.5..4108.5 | 7.53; 23.3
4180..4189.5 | -0.35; 28.4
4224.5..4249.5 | -0.90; 27.9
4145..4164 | 0.46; 26.9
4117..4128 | 1.28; 24.5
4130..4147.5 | 0.86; 26.3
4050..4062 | 0.61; 26.8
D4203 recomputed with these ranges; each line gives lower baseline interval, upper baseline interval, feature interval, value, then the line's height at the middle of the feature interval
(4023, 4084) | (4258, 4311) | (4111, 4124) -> 1.3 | 27.1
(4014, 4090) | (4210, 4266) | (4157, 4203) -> -1.6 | 27.3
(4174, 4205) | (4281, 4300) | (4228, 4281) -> 0.8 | 27.6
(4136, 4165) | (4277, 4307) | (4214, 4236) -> -0.5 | 26.7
